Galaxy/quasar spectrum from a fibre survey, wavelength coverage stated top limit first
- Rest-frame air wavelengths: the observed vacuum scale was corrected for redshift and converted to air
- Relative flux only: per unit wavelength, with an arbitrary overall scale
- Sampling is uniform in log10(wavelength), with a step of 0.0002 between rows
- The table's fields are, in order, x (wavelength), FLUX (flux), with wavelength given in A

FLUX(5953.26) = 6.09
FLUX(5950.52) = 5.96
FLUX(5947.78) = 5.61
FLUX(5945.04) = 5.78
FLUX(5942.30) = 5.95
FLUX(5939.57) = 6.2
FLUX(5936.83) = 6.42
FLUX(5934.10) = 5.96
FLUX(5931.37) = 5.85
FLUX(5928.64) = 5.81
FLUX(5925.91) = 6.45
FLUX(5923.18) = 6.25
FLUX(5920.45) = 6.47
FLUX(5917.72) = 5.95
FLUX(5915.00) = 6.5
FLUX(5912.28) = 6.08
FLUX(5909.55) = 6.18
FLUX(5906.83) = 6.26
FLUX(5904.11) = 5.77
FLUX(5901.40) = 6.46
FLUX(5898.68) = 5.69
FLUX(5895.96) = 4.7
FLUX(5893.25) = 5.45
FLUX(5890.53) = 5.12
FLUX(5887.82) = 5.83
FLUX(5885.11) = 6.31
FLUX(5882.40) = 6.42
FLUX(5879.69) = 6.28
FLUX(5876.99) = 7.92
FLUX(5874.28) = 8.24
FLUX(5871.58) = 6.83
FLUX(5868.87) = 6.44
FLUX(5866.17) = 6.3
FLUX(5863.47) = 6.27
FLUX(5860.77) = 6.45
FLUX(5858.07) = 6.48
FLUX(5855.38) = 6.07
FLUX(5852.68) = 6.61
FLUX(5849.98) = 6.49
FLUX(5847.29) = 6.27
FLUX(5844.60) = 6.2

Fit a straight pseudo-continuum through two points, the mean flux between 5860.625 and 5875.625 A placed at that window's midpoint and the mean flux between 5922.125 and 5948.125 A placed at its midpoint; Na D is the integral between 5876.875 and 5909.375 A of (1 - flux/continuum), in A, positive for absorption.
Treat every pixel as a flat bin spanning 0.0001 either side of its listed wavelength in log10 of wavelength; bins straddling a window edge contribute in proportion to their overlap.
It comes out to 2.8 A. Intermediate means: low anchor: 6.78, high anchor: 6.04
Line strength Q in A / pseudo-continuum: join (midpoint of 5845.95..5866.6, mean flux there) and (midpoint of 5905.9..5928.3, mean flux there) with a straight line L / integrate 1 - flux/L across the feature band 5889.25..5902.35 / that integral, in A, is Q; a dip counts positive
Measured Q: 1.7 A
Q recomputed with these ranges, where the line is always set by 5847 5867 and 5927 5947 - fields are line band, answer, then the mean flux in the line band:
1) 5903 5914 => 0.1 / 6.09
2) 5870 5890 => -1.6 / 6.76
